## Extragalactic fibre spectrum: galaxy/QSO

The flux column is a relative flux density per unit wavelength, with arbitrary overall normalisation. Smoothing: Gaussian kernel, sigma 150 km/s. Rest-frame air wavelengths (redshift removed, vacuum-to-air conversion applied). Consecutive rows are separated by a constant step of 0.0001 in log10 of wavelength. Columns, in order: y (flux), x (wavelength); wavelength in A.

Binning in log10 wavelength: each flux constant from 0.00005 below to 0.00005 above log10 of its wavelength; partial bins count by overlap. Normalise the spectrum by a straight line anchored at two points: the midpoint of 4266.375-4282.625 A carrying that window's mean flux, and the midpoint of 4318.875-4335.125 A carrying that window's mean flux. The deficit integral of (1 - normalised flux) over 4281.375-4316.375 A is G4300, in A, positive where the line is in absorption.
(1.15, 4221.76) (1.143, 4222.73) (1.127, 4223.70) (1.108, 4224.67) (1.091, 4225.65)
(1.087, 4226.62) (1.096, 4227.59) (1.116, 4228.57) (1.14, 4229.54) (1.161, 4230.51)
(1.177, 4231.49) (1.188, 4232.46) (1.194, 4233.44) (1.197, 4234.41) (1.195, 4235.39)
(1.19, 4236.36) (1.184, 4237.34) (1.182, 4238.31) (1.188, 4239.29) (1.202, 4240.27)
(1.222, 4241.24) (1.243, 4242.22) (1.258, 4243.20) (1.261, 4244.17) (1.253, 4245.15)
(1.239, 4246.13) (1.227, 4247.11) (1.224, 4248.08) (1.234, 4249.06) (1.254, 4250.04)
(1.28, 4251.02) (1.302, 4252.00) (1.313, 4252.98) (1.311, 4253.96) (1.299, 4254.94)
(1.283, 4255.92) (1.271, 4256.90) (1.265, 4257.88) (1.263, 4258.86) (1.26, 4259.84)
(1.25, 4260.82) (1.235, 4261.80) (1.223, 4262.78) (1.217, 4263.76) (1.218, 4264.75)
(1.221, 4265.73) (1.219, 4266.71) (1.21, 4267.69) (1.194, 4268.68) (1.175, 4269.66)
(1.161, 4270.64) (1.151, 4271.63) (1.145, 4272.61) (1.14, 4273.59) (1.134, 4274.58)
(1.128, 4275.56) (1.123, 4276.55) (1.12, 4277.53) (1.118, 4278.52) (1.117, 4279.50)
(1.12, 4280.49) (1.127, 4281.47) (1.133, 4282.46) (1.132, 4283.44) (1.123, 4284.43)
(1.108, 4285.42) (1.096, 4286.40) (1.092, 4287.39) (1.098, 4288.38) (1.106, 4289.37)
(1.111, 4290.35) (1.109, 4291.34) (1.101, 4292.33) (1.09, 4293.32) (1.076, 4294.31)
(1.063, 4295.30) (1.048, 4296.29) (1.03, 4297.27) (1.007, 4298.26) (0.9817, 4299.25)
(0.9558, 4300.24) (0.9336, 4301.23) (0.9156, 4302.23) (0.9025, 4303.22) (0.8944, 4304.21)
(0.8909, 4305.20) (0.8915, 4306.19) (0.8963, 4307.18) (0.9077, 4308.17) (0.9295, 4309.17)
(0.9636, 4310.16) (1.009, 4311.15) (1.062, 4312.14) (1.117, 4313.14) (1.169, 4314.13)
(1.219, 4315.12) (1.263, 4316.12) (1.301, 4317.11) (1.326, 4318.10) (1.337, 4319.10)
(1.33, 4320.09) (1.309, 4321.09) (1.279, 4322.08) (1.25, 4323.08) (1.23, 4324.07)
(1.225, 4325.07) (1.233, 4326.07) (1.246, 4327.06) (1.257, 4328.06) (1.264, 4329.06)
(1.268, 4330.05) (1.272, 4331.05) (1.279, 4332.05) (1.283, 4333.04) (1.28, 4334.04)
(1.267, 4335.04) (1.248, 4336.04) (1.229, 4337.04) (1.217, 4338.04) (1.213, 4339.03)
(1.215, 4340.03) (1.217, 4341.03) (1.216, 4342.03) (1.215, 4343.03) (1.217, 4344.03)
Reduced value 4.73 A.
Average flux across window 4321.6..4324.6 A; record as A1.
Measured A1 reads 1.25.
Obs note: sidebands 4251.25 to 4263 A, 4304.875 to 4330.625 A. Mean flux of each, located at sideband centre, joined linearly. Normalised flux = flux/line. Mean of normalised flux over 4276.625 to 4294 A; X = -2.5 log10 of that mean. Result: 0.10 mag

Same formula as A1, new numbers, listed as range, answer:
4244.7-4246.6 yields 1.24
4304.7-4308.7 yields 0.896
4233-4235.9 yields 1.2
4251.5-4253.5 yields 1.31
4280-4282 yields 1.12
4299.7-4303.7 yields 0.926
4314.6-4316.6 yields 1.24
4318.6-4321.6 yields 1.33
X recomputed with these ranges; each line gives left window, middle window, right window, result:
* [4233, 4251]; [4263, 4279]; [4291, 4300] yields -0.035 mag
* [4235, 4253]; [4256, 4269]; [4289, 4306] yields -0.073 mag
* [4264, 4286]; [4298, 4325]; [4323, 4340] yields 0.122 mag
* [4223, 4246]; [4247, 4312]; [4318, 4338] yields 0.090 mag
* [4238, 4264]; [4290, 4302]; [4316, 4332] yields 0.216 mag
